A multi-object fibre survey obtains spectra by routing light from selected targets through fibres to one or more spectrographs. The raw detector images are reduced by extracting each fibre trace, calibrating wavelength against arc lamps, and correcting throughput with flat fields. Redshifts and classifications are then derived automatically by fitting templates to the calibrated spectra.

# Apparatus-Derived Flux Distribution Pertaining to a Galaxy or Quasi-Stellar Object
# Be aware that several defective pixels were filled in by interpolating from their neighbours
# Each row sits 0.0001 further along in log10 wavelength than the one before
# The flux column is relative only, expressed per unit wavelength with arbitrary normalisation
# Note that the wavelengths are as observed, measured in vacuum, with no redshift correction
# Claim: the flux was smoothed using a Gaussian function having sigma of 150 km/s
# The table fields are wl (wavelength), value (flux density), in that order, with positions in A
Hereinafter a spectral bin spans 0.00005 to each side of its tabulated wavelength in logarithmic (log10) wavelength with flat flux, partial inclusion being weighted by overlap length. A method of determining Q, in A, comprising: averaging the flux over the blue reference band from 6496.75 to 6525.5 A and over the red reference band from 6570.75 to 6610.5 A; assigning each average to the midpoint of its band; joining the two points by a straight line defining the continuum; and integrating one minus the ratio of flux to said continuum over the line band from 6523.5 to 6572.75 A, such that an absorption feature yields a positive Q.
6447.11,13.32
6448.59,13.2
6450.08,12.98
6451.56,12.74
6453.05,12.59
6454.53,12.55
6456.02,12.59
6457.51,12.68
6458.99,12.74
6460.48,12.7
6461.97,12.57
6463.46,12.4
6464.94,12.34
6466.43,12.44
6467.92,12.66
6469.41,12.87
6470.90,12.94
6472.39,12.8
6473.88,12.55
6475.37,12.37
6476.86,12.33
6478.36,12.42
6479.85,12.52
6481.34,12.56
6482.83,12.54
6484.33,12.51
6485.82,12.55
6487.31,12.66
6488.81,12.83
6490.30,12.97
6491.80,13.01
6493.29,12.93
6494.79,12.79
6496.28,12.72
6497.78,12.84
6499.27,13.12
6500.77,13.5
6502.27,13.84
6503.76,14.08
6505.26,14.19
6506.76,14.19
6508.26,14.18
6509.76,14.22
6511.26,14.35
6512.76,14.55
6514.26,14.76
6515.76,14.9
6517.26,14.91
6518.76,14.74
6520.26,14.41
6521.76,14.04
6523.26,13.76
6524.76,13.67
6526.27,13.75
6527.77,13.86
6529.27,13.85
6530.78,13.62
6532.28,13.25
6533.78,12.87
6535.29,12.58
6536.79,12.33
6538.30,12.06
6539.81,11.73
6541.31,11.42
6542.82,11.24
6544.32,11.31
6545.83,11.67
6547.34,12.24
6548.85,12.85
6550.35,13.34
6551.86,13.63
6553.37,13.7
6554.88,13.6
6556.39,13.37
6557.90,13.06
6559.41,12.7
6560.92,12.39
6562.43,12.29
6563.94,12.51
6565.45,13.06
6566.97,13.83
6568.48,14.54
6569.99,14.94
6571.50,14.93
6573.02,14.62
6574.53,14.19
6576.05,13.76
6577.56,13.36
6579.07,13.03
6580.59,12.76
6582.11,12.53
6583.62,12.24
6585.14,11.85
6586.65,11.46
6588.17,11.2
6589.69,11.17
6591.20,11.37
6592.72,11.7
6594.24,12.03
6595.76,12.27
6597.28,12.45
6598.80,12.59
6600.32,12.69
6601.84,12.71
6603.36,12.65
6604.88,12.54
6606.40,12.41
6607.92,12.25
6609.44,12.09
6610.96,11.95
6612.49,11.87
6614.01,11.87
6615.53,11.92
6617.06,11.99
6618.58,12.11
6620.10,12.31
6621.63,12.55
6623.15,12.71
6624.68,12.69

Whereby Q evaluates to 1.3 A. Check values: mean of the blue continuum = 14.1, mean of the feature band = 13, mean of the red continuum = 12.6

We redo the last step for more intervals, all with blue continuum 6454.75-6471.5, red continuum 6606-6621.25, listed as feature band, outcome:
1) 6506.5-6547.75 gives -3.24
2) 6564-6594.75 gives -1.81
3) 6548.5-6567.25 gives -1.23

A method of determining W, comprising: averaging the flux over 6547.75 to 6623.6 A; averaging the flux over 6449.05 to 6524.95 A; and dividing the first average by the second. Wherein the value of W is 1.0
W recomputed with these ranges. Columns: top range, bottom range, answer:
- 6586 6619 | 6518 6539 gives 0.89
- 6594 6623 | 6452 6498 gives 0.97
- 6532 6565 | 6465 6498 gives 0.99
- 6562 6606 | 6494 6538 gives 0.93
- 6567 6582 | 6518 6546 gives 1.07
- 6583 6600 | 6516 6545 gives 0.90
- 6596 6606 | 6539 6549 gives 1.07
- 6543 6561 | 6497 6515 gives 0.91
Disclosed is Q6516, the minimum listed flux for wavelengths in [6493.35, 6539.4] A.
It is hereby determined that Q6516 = 12.06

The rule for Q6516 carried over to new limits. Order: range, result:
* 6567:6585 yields 12.24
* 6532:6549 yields 11.24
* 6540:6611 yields 11.17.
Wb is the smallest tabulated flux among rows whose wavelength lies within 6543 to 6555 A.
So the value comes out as 11.31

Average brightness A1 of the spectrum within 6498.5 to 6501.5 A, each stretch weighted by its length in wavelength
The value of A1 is 13.3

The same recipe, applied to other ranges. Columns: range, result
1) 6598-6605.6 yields 12.6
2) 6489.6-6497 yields 12.9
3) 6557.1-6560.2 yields 12.9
